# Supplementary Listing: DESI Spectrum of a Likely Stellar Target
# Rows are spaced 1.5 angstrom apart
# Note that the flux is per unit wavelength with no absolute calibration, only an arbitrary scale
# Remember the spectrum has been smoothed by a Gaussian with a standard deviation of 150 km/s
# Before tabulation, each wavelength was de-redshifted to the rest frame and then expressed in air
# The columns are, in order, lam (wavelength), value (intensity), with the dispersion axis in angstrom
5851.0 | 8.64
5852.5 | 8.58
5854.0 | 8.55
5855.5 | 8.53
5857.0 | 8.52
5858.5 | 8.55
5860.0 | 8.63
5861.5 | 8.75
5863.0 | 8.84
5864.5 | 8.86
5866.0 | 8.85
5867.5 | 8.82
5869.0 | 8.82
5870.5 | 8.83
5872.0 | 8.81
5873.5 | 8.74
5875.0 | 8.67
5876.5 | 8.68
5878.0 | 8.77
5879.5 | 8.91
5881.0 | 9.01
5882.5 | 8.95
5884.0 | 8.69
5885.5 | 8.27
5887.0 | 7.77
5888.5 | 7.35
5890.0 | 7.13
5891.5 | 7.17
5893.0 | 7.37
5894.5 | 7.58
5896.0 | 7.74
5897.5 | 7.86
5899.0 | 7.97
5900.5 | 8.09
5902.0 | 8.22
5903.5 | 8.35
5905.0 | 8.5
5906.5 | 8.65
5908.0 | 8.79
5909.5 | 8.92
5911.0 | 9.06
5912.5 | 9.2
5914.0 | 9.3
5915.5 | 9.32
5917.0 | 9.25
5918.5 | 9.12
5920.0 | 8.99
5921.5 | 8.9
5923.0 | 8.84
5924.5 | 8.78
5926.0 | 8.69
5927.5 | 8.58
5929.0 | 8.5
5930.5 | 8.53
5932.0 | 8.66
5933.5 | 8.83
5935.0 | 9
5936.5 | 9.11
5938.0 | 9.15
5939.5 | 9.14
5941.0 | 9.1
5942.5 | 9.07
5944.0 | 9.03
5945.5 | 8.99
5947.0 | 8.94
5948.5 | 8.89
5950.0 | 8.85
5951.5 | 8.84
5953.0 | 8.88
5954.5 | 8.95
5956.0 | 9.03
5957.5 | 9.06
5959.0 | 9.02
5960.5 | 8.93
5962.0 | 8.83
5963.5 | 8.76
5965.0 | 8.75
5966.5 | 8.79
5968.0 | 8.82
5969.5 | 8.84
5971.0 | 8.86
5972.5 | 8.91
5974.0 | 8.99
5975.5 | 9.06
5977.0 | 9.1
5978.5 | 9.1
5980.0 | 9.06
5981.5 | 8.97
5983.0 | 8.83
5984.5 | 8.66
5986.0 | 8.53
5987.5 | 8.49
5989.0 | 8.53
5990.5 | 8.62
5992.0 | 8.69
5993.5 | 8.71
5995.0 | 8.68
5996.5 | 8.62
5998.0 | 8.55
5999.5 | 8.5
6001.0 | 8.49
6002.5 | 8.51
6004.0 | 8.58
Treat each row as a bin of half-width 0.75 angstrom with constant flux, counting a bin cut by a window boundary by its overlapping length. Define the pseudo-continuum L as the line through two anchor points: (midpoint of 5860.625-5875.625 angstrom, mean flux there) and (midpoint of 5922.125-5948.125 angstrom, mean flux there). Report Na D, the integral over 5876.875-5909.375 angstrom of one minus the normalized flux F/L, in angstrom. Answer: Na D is 2.4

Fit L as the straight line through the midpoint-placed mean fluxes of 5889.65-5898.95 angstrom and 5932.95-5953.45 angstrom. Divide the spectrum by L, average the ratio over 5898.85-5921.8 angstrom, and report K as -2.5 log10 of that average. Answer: -0.10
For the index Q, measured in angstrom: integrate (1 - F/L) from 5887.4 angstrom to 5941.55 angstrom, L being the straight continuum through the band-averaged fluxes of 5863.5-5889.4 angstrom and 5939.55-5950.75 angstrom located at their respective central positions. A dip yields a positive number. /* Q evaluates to 1.8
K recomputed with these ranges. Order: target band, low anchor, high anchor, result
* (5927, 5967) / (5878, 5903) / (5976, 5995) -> -0.05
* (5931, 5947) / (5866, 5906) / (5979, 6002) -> -0.06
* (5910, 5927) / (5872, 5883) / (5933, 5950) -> -0.01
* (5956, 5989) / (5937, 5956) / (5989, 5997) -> -0.01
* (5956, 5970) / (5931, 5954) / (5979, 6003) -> -0.01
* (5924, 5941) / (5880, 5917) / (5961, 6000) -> -0.04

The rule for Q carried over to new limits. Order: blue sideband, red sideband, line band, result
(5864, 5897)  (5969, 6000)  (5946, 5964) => -0.5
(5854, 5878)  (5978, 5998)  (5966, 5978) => -0.3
